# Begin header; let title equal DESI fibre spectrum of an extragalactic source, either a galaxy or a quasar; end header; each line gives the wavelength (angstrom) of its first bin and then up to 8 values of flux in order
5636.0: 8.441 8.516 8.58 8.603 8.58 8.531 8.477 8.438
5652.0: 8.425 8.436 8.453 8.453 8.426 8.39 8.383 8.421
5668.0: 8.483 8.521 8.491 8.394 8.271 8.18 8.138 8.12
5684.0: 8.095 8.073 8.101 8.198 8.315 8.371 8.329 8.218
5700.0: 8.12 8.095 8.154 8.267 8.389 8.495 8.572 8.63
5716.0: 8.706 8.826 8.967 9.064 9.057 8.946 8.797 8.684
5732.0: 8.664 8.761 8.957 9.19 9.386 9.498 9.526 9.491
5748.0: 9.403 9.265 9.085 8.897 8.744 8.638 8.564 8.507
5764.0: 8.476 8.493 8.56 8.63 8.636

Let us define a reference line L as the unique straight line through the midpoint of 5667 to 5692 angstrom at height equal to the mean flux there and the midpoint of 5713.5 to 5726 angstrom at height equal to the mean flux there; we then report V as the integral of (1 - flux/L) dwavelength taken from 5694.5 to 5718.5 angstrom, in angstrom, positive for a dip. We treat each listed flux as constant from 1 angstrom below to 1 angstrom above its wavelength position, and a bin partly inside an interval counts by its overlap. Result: 0.8 angstrom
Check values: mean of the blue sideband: 8.26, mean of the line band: 8.39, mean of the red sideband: 8.89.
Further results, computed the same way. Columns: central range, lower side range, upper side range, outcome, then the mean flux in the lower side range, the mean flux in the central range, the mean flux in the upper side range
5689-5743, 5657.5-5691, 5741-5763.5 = 0.3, 8.3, 8.65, 9.04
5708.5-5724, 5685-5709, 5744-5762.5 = -0.5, 8.22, 8.76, 9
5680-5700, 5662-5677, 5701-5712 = 0.4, 8.42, 8.19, 8.31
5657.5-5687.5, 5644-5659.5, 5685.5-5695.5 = 0.1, 8.47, 8.32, 8.22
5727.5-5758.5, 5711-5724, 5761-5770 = -1.5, 8.81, 9.07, 8.52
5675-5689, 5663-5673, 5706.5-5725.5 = 0.7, 8.46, 8.14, 8.74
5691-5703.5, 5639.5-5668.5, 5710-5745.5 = 0.7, 8.47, 8.24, 8.95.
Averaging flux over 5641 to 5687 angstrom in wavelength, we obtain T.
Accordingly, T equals 8.38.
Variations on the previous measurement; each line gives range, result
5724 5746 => 9.06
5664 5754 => 8.63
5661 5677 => 8.42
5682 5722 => 8.38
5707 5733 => 8.75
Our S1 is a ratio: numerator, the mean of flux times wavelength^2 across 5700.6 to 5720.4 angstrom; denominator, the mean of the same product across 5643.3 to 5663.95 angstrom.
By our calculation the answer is 1.02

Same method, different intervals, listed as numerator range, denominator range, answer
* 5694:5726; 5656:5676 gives 1.03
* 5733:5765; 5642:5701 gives 1.11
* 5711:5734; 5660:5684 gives 1.08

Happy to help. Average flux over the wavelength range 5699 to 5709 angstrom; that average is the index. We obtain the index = 8.2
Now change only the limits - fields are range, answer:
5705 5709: 8.33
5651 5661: 8.44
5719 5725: 9.03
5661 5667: 8.4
